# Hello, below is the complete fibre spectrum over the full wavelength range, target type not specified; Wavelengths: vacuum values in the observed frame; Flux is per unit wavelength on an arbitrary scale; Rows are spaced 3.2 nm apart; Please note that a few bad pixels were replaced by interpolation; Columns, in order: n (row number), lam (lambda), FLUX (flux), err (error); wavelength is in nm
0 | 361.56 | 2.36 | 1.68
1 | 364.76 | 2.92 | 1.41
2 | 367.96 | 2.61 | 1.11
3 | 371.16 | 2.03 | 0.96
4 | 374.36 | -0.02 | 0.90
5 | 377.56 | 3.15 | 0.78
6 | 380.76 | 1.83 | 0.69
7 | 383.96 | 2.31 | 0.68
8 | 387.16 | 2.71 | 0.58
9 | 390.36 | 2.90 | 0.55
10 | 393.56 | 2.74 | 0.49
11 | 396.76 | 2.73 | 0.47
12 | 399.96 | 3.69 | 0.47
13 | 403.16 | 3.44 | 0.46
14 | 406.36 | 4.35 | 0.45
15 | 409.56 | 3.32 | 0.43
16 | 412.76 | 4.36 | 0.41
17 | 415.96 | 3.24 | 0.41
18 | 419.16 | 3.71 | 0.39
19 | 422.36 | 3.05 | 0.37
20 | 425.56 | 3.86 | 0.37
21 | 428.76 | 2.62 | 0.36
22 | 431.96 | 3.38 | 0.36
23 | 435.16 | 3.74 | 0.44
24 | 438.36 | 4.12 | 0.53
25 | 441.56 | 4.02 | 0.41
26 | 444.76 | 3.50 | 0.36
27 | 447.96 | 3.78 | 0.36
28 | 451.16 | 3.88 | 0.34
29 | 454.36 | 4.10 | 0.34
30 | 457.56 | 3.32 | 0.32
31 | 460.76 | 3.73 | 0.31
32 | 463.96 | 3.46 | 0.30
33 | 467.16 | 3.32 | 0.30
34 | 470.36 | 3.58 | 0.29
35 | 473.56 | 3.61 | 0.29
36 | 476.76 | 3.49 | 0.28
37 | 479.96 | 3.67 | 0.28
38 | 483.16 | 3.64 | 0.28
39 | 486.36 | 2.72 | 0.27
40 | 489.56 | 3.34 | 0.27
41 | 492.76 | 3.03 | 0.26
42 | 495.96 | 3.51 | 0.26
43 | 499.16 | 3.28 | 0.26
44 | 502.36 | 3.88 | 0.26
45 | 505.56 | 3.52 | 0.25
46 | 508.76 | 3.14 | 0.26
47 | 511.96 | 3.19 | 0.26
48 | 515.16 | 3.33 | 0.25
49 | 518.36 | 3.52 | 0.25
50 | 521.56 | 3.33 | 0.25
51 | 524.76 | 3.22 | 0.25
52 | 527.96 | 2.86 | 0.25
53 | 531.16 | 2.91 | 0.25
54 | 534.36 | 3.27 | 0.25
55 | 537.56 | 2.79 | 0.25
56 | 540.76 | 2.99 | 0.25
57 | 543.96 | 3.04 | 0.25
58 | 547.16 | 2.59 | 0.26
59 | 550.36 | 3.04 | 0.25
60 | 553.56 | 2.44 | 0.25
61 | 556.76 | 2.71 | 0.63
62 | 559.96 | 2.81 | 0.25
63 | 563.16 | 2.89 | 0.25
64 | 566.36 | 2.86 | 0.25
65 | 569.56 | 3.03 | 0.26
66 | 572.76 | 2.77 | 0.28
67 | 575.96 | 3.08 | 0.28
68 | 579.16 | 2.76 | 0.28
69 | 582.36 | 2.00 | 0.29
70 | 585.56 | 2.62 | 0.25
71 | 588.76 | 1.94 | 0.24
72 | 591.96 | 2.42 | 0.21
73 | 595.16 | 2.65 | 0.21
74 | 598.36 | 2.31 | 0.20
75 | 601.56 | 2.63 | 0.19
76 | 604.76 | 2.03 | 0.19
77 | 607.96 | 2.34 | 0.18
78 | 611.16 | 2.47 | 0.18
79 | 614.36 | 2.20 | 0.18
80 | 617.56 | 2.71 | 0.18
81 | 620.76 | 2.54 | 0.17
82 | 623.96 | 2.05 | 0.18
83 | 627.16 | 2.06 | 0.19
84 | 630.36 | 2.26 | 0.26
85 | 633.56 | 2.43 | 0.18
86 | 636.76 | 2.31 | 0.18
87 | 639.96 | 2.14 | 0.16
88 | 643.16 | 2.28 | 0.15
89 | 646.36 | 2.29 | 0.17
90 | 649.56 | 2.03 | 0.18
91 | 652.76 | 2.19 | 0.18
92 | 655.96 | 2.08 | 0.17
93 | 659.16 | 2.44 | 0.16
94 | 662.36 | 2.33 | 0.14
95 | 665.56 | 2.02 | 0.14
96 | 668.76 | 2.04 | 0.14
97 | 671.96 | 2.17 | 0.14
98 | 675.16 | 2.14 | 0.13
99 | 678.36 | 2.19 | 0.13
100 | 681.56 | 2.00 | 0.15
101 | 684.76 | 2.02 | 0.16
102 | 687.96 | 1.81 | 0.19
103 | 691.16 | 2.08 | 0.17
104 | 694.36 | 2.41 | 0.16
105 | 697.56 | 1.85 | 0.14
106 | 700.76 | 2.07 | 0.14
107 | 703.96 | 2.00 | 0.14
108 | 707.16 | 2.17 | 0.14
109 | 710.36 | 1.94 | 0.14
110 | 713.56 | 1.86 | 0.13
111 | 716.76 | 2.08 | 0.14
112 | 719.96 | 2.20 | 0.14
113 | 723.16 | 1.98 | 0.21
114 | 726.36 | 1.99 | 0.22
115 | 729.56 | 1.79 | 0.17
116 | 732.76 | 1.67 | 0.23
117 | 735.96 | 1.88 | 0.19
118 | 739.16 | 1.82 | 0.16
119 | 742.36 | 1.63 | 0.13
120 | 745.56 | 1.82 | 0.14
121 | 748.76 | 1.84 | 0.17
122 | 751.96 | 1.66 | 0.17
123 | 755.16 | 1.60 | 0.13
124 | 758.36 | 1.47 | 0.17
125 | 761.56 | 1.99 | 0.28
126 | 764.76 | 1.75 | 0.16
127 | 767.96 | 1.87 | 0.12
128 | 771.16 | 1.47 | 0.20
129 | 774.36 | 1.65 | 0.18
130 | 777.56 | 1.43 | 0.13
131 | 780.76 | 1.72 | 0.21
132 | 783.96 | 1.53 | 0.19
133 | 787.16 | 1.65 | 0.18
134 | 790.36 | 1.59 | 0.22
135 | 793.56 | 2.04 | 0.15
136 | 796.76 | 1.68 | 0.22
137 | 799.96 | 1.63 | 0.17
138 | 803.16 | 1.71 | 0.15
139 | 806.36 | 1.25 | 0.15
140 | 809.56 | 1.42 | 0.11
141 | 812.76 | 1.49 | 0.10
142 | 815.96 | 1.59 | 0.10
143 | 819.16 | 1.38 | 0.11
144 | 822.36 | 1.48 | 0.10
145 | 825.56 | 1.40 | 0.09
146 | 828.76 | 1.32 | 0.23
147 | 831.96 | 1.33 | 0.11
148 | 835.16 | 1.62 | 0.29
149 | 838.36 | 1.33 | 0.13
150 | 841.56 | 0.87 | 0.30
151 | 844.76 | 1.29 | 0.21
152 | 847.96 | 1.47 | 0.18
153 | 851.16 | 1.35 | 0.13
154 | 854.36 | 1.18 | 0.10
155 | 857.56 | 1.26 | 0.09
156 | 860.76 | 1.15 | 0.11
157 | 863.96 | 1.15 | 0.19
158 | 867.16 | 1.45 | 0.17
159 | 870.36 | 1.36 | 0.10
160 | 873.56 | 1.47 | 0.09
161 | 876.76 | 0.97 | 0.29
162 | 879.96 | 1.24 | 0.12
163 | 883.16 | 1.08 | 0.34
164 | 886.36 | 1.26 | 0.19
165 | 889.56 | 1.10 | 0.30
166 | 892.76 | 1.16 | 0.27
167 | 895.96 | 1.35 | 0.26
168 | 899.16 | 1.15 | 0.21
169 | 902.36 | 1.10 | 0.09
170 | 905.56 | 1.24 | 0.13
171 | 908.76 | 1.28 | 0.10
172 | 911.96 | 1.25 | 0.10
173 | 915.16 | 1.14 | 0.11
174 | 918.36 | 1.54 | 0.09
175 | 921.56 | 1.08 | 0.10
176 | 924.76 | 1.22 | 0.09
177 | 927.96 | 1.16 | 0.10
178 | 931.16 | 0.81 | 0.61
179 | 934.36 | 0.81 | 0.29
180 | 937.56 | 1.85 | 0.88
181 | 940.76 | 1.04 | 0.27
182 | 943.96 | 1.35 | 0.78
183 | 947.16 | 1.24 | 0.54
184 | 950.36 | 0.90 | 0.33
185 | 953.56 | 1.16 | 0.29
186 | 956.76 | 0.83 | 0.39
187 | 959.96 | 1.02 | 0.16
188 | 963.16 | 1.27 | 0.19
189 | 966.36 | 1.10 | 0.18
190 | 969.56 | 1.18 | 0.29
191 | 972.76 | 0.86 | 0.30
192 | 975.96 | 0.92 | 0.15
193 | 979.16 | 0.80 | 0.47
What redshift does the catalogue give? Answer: 0.000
